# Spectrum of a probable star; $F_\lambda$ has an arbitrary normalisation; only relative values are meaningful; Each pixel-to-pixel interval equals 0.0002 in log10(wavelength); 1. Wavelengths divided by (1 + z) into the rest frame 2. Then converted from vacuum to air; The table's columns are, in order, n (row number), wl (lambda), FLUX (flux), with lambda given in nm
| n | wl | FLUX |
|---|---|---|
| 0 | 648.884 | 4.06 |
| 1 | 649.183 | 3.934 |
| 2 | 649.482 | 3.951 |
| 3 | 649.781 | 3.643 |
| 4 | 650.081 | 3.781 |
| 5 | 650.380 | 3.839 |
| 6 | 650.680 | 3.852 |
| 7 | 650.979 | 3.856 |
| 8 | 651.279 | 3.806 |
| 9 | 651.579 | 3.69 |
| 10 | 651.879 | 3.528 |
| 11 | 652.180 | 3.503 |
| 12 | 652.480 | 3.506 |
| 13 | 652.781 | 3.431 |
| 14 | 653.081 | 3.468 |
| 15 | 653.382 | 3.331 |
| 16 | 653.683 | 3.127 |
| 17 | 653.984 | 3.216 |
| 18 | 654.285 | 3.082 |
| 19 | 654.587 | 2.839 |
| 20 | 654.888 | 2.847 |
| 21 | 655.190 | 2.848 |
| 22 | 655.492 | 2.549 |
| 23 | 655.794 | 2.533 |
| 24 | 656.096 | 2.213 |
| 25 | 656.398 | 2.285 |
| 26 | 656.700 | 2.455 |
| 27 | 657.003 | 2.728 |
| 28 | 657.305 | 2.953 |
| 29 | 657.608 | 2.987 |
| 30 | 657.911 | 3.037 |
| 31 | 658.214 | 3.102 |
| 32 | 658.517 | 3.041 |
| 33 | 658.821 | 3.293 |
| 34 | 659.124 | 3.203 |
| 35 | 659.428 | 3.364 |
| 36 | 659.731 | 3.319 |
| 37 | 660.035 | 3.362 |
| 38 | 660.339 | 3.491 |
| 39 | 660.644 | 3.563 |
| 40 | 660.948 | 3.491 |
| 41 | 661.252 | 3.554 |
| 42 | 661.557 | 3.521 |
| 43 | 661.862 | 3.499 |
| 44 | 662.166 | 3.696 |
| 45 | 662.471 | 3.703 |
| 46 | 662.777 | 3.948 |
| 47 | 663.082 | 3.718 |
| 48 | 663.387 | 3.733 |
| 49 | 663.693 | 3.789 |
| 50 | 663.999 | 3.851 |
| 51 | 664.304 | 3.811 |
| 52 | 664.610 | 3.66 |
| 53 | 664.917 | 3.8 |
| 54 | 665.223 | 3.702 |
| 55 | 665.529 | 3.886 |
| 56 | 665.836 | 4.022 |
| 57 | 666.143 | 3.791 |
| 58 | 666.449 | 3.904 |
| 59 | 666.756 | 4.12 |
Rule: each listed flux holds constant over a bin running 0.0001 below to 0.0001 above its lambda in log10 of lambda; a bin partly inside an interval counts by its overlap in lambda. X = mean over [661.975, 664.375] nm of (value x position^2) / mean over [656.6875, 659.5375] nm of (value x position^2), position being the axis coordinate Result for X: 1.3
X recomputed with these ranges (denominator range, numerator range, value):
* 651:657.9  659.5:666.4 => 1.24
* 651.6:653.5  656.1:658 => 0.78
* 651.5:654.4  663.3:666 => 1.17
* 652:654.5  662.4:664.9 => 1.17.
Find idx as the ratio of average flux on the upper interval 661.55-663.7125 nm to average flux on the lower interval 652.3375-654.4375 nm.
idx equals 1.12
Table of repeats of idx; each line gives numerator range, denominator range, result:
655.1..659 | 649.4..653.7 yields 0.76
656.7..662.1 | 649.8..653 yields 0.88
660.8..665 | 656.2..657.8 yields 1.38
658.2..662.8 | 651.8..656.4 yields 1.13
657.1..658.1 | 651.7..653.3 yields 0.86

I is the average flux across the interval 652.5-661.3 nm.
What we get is 3.06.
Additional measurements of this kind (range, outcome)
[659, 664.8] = 3.6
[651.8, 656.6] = 3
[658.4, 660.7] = 3.32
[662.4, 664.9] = 3.78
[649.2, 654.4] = 3.58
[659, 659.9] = 3.3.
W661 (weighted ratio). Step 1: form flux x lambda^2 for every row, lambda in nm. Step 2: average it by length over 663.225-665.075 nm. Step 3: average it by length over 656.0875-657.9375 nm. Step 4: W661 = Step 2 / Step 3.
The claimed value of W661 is 1.44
